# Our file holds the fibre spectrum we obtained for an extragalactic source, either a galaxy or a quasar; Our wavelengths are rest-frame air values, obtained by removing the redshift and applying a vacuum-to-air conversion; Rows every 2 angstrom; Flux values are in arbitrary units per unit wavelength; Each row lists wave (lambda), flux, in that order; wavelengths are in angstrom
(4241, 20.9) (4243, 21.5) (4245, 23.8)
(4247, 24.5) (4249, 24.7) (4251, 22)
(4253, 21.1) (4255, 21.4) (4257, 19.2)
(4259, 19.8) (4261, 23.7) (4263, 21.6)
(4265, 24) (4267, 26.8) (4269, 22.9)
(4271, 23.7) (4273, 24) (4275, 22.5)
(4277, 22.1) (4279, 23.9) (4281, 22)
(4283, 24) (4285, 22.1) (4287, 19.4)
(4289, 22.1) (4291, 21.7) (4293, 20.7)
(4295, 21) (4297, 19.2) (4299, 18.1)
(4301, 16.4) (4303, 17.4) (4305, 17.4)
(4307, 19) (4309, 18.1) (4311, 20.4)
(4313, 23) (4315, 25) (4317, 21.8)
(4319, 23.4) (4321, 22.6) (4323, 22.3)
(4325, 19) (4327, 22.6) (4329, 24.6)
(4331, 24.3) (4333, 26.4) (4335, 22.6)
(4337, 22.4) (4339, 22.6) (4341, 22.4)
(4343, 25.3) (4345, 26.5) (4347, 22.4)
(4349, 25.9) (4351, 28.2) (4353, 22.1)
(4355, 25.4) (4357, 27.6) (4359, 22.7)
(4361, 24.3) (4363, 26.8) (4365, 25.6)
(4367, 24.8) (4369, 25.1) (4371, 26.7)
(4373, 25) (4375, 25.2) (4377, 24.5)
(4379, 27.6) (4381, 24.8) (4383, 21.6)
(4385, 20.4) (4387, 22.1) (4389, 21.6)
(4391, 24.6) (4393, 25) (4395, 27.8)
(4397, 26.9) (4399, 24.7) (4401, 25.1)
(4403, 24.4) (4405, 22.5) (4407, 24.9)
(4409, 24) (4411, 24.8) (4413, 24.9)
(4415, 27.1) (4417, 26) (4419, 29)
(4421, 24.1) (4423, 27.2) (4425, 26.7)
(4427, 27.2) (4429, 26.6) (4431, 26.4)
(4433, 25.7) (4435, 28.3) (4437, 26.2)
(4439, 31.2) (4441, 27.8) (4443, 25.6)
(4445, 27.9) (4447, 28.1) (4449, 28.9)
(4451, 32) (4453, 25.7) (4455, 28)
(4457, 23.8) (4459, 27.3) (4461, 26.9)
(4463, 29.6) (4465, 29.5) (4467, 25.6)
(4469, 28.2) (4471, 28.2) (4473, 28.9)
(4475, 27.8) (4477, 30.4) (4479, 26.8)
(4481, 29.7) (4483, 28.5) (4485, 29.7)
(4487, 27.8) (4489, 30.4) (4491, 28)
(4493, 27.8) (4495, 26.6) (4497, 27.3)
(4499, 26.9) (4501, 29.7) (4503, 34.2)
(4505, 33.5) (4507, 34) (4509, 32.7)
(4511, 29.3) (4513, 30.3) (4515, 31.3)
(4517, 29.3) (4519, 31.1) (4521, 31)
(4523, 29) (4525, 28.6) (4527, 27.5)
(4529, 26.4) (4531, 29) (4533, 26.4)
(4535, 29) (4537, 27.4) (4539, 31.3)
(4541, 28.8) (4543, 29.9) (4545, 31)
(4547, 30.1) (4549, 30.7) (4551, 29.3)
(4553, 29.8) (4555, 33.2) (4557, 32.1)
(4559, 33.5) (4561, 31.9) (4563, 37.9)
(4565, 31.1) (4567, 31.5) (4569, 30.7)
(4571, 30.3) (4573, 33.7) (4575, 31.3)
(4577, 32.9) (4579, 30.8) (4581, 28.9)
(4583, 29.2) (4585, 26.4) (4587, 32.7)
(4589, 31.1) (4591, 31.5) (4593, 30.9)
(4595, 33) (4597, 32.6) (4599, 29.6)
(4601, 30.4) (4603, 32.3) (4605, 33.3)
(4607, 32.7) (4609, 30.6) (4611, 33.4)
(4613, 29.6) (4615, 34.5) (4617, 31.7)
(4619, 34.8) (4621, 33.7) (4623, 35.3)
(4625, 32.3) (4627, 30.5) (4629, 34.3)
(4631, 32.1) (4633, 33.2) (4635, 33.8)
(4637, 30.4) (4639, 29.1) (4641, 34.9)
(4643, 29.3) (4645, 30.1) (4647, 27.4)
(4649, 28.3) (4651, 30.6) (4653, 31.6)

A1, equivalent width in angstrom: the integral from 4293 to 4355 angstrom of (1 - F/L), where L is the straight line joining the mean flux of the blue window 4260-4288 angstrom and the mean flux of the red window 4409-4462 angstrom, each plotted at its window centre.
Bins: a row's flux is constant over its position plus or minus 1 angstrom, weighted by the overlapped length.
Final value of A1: 5.60 angstrom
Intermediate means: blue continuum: 23.1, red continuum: 27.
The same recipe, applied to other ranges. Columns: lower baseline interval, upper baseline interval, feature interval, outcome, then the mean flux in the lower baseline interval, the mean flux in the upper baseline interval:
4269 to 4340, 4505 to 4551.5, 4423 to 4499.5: -1.4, 21.7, 29.8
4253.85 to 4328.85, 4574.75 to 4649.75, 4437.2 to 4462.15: -1.2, 21.5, 31.6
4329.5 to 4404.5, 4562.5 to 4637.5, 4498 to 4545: -0.7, 24.6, 31.9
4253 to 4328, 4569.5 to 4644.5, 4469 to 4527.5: -2.6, 21.5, 31.8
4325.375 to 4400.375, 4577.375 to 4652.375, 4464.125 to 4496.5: -0.7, 24.5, 31.5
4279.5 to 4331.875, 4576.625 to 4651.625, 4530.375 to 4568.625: -1.8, 21.1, 31.5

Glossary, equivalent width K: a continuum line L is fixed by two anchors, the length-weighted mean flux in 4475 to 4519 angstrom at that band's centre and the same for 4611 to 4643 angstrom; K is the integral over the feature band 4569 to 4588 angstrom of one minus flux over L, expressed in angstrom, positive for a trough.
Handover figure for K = 0.5 angstrom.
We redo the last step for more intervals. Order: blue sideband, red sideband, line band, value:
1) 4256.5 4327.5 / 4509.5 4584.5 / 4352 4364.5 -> -0.55 angstrom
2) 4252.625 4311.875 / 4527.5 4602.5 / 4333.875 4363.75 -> -1.31 angstrom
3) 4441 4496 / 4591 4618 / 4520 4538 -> 0.91 angstrom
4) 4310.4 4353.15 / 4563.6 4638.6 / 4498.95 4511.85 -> -1.33 angstrom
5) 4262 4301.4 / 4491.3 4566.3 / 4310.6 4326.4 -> 0.65 angstrom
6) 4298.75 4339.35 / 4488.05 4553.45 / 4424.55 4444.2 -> -0.81 angstrom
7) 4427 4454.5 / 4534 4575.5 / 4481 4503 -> 0.49 angstrom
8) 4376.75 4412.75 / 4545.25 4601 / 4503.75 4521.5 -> -1.53 angstrom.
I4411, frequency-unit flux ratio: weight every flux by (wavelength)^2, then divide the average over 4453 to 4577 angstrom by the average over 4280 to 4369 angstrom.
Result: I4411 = 1.4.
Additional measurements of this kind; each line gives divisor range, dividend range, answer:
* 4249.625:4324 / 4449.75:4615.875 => 1.56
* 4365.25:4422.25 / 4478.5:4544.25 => 1.25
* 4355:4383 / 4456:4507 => 1.19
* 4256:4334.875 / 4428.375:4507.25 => 1.41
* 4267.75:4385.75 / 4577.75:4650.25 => 1.56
